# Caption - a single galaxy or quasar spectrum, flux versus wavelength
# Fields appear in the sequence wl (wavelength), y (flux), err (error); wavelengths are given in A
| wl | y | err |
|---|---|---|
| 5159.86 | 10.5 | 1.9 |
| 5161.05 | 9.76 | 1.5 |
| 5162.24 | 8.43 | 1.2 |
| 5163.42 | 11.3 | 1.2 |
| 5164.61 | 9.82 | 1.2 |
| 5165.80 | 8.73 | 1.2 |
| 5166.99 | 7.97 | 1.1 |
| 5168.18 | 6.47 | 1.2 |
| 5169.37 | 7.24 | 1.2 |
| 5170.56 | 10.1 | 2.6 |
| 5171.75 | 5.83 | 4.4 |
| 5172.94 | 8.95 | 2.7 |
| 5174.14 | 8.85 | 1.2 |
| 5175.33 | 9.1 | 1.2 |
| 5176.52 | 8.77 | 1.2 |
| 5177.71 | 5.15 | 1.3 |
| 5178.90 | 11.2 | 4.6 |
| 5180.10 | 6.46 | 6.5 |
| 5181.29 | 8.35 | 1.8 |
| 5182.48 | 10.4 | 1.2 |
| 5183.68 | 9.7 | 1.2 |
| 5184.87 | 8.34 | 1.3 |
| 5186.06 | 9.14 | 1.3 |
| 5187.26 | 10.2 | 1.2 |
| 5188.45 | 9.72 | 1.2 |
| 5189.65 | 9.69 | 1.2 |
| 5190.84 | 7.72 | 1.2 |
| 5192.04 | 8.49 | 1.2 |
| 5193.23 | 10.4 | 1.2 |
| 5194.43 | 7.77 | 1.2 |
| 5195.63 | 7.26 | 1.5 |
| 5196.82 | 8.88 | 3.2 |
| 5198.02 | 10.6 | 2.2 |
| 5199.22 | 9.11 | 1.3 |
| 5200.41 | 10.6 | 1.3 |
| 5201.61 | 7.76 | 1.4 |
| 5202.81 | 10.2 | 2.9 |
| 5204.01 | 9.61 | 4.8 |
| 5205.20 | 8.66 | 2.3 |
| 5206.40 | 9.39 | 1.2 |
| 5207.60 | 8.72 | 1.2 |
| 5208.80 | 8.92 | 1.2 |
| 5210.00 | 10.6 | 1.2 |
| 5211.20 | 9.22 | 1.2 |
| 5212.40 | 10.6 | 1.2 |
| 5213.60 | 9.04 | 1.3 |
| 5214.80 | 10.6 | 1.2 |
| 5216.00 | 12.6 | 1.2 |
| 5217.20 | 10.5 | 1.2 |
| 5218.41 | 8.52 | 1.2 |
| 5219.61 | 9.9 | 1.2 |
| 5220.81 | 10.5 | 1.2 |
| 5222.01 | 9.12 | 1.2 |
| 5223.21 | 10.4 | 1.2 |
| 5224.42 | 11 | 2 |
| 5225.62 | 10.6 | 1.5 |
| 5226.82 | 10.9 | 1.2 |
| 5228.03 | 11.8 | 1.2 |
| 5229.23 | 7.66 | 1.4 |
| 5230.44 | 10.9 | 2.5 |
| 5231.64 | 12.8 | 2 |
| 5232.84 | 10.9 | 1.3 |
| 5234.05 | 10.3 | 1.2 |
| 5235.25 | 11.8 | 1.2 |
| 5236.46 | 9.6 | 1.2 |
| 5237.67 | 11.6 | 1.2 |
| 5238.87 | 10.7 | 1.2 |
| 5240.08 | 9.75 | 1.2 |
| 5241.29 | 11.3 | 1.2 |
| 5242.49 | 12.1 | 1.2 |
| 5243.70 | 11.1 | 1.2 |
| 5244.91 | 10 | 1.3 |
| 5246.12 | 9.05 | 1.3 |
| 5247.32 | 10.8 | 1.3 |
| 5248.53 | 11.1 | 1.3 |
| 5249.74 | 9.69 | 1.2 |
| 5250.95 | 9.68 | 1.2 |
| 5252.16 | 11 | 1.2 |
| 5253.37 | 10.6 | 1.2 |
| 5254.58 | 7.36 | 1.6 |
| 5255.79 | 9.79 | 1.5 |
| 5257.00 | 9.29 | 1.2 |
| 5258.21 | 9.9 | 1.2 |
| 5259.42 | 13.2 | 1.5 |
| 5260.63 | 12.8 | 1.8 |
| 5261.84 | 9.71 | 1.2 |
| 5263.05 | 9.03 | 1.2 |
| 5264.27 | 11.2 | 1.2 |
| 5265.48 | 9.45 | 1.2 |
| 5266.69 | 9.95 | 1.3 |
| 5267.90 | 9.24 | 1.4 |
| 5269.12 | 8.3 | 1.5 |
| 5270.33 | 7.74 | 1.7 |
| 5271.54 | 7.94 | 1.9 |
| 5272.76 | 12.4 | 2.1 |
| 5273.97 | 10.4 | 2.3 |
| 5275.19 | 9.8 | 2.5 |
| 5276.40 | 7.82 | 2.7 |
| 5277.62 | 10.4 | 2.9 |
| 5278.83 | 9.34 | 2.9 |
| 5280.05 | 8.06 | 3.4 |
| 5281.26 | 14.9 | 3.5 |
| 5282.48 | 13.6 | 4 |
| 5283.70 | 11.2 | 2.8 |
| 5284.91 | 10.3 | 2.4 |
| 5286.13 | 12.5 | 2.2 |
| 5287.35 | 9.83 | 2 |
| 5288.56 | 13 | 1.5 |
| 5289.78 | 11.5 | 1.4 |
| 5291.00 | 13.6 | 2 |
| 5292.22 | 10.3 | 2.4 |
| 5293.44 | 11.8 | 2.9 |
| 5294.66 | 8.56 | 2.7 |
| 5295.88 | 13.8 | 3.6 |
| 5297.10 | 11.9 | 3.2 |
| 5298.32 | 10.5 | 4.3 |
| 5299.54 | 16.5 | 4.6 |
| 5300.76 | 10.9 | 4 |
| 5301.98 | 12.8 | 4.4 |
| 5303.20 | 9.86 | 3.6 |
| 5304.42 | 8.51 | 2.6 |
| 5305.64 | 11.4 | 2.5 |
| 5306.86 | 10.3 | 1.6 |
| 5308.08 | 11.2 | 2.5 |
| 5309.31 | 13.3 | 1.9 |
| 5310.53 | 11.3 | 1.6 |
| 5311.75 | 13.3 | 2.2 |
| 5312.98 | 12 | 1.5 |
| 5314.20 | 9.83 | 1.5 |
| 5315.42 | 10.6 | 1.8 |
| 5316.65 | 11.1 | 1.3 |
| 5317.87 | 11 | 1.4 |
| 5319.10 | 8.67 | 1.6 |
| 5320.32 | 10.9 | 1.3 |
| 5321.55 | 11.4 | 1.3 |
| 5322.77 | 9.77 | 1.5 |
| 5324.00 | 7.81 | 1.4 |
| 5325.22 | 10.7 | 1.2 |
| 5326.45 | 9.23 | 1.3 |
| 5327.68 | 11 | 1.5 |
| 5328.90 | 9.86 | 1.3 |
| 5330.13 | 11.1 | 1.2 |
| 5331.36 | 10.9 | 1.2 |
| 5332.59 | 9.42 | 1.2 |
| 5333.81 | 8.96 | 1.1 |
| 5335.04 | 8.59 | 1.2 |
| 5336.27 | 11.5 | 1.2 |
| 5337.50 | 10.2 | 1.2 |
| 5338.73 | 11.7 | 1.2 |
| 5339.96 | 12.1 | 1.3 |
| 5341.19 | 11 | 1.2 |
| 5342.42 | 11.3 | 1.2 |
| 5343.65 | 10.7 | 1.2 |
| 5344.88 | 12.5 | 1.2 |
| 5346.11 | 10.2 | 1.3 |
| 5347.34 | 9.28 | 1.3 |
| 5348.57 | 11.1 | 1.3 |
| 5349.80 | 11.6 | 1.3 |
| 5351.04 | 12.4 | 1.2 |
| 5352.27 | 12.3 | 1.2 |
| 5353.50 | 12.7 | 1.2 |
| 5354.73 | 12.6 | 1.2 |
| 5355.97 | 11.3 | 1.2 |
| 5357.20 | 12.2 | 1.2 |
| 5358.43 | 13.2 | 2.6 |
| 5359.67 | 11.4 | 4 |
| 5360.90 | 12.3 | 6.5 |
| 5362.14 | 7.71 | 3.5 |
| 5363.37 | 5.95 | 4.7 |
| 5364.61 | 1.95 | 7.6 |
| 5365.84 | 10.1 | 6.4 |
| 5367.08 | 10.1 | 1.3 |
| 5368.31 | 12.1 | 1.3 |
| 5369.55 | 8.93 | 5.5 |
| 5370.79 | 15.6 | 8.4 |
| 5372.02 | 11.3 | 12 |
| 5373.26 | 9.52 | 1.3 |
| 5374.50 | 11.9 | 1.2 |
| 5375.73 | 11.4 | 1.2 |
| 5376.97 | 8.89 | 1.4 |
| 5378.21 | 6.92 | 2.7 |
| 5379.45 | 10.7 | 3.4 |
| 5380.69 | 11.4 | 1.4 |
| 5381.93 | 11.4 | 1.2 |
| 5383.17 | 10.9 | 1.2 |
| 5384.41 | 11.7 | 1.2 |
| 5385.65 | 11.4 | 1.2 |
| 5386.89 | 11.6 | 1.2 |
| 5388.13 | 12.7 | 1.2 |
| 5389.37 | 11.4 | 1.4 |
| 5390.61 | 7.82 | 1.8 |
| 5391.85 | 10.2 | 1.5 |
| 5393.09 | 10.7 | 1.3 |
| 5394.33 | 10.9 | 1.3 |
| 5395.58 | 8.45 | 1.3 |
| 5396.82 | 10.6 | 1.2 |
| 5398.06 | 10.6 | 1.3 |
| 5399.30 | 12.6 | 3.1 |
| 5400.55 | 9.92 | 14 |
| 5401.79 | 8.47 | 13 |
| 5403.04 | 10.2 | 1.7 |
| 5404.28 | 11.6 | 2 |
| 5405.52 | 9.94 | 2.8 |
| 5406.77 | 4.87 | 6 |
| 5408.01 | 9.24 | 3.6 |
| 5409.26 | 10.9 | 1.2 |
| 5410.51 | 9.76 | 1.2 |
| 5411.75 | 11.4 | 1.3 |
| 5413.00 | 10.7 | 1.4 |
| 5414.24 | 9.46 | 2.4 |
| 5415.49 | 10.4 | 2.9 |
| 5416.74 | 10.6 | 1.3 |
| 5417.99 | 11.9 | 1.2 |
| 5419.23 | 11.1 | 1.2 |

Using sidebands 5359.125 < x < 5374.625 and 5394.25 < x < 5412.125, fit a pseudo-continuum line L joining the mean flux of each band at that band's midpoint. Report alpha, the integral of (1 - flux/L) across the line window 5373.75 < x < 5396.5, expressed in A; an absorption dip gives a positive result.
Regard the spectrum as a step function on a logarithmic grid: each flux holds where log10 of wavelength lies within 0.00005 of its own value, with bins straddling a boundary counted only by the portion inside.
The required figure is -1.6 A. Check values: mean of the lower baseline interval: 9.84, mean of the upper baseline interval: 9.91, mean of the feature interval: 10.6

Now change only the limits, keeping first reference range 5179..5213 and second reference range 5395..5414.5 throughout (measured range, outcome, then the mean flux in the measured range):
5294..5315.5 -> -4.31 A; 11.5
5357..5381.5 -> -0.86 A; 10.2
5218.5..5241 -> -2.95 A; 10.5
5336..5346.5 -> -1.68 A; 11.3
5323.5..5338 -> -0.42 A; 9.96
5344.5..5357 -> -2.38 A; 11.6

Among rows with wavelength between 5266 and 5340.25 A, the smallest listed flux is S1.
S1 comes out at 7.74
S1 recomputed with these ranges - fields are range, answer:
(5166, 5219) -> 5.15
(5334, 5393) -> 1.95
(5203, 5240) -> 7.66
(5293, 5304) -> 8.56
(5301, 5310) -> 8.51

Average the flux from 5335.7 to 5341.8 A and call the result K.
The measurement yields 11.3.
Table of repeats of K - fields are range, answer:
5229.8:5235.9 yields 11.3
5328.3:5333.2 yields 10.3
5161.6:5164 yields 9.88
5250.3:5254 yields 10.4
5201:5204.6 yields 9.18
